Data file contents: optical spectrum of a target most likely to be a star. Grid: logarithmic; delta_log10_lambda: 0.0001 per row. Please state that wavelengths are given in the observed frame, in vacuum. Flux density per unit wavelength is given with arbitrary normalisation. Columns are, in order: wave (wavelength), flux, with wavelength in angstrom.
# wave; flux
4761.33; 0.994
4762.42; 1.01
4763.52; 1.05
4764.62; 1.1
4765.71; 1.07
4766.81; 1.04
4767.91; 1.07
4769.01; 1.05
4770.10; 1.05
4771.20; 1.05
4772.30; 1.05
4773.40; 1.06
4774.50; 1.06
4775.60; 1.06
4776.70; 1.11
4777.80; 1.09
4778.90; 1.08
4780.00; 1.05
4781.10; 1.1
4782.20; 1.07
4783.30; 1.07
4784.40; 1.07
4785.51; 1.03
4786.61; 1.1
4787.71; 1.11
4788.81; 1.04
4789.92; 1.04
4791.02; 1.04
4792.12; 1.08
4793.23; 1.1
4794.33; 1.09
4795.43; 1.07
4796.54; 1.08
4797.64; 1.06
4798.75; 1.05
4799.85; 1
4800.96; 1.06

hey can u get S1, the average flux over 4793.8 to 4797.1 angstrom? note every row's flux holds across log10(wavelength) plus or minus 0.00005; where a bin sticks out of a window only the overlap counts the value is 1.08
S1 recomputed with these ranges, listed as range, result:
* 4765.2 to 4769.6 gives 1.06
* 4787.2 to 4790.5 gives 1.06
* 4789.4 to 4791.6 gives 1.04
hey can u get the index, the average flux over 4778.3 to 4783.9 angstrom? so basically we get 1.08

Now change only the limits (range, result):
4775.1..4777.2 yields 1.08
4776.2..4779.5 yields 1.09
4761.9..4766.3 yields 1.06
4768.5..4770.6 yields 1.05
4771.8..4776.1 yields 1.06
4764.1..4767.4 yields 1.07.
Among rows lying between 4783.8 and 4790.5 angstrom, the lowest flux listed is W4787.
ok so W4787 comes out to 1.03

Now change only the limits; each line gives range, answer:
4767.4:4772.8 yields 1.05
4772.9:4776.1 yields 1.06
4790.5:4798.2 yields 1.04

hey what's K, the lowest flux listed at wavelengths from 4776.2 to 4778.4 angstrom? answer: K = 1.09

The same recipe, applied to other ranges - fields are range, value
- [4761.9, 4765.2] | 1.01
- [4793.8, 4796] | 1.07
